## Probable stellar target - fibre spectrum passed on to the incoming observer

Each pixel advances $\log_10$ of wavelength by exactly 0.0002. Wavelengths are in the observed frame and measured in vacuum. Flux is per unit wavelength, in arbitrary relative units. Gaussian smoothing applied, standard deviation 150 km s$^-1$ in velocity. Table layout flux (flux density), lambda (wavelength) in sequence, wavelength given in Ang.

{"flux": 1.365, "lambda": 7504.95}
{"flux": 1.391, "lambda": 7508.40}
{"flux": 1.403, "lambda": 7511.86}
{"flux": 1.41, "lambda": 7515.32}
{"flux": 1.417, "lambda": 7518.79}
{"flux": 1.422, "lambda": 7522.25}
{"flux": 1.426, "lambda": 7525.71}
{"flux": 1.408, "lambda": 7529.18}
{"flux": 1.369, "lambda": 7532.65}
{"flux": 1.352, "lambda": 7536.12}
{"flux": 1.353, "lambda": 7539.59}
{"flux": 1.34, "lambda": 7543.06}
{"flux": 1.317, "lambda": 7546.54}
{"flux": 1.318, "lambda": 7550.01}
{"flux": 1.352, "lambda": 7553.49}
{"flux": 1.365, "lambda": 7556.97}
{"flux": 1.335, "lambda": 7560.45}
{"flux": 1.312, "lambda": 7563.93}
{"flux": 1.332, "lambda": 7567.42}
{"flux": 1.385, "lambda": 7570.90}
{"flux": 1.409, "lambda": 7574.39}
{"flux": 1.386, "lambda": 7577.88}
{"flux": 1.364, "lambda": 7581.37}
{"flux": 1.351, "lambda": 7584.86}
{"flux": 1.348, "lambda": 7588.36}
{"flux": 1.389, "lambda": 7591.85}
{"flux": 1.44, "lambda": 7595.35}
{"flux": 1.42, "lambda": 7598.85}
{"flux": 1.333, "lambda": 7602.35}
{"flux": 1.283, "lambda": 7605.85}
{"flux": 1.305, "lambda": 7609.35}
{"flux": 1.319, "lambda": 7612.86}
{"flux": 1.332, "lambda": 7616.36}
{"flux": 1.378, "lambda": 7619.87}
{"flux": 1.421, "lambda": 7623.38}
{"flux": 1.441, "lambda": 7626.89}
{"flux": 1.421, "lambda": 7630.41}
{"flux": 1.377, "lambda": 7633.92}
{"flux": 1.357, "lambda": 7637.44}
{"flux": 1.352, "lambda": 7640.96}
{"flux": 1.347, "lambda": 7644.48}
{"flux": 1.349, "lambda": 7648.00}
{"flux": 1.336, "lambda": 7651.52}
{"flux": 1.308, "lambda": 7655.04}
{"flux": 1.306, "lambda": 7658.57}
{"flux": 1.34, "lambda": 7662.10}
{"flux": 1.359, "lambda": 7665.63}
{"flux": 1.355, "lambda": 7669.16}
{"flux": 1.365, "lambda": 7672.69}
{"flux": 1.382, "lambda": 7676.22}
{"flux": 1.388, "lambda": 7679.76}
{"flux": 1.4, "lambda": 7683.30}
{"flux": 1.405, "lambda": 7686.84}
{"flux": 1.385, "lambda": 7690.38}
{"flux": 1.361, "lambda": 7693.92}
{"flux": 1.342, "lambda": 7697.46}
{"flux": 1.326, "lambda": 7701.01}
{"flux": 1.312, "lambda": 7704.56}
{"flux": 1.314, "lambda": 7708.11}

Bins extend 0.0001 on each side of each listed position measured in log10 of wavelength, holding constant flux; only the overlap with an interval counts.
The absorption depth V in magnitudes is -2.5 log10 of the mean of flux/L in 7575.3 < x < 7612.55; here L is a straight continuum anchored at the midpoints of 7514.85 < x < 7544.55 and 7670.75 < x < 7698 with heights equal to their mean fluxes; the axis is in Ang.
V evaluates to 0.019 mag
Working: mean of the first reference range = 1.39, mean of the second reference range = 1.38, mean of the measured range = 1.36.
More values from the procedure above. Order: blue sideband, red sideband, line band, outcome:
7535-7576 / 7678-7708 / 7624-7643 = -0.03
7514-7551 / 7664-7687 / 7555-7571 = 0.03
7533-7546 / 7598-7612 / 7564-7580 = -0.03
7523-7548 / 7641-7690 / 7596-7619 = 0.02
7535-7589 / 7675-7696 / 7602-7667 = 0.02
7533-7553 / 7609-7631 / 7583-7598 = -0.02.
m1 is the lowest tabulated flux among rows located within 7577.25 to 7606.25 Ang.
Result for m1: 1.283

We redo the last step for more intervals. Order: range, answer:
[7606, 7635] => 1.305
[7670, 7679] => 1.365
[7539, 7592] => 1.312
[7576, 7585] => 1.351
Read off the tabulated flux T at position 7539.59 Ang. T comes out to 1.353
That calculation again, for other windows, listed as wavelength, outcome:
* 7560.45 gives 1.335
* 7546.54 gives 1.317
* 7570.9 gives 1.385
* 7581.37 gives 1.364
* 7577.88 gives 1.386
